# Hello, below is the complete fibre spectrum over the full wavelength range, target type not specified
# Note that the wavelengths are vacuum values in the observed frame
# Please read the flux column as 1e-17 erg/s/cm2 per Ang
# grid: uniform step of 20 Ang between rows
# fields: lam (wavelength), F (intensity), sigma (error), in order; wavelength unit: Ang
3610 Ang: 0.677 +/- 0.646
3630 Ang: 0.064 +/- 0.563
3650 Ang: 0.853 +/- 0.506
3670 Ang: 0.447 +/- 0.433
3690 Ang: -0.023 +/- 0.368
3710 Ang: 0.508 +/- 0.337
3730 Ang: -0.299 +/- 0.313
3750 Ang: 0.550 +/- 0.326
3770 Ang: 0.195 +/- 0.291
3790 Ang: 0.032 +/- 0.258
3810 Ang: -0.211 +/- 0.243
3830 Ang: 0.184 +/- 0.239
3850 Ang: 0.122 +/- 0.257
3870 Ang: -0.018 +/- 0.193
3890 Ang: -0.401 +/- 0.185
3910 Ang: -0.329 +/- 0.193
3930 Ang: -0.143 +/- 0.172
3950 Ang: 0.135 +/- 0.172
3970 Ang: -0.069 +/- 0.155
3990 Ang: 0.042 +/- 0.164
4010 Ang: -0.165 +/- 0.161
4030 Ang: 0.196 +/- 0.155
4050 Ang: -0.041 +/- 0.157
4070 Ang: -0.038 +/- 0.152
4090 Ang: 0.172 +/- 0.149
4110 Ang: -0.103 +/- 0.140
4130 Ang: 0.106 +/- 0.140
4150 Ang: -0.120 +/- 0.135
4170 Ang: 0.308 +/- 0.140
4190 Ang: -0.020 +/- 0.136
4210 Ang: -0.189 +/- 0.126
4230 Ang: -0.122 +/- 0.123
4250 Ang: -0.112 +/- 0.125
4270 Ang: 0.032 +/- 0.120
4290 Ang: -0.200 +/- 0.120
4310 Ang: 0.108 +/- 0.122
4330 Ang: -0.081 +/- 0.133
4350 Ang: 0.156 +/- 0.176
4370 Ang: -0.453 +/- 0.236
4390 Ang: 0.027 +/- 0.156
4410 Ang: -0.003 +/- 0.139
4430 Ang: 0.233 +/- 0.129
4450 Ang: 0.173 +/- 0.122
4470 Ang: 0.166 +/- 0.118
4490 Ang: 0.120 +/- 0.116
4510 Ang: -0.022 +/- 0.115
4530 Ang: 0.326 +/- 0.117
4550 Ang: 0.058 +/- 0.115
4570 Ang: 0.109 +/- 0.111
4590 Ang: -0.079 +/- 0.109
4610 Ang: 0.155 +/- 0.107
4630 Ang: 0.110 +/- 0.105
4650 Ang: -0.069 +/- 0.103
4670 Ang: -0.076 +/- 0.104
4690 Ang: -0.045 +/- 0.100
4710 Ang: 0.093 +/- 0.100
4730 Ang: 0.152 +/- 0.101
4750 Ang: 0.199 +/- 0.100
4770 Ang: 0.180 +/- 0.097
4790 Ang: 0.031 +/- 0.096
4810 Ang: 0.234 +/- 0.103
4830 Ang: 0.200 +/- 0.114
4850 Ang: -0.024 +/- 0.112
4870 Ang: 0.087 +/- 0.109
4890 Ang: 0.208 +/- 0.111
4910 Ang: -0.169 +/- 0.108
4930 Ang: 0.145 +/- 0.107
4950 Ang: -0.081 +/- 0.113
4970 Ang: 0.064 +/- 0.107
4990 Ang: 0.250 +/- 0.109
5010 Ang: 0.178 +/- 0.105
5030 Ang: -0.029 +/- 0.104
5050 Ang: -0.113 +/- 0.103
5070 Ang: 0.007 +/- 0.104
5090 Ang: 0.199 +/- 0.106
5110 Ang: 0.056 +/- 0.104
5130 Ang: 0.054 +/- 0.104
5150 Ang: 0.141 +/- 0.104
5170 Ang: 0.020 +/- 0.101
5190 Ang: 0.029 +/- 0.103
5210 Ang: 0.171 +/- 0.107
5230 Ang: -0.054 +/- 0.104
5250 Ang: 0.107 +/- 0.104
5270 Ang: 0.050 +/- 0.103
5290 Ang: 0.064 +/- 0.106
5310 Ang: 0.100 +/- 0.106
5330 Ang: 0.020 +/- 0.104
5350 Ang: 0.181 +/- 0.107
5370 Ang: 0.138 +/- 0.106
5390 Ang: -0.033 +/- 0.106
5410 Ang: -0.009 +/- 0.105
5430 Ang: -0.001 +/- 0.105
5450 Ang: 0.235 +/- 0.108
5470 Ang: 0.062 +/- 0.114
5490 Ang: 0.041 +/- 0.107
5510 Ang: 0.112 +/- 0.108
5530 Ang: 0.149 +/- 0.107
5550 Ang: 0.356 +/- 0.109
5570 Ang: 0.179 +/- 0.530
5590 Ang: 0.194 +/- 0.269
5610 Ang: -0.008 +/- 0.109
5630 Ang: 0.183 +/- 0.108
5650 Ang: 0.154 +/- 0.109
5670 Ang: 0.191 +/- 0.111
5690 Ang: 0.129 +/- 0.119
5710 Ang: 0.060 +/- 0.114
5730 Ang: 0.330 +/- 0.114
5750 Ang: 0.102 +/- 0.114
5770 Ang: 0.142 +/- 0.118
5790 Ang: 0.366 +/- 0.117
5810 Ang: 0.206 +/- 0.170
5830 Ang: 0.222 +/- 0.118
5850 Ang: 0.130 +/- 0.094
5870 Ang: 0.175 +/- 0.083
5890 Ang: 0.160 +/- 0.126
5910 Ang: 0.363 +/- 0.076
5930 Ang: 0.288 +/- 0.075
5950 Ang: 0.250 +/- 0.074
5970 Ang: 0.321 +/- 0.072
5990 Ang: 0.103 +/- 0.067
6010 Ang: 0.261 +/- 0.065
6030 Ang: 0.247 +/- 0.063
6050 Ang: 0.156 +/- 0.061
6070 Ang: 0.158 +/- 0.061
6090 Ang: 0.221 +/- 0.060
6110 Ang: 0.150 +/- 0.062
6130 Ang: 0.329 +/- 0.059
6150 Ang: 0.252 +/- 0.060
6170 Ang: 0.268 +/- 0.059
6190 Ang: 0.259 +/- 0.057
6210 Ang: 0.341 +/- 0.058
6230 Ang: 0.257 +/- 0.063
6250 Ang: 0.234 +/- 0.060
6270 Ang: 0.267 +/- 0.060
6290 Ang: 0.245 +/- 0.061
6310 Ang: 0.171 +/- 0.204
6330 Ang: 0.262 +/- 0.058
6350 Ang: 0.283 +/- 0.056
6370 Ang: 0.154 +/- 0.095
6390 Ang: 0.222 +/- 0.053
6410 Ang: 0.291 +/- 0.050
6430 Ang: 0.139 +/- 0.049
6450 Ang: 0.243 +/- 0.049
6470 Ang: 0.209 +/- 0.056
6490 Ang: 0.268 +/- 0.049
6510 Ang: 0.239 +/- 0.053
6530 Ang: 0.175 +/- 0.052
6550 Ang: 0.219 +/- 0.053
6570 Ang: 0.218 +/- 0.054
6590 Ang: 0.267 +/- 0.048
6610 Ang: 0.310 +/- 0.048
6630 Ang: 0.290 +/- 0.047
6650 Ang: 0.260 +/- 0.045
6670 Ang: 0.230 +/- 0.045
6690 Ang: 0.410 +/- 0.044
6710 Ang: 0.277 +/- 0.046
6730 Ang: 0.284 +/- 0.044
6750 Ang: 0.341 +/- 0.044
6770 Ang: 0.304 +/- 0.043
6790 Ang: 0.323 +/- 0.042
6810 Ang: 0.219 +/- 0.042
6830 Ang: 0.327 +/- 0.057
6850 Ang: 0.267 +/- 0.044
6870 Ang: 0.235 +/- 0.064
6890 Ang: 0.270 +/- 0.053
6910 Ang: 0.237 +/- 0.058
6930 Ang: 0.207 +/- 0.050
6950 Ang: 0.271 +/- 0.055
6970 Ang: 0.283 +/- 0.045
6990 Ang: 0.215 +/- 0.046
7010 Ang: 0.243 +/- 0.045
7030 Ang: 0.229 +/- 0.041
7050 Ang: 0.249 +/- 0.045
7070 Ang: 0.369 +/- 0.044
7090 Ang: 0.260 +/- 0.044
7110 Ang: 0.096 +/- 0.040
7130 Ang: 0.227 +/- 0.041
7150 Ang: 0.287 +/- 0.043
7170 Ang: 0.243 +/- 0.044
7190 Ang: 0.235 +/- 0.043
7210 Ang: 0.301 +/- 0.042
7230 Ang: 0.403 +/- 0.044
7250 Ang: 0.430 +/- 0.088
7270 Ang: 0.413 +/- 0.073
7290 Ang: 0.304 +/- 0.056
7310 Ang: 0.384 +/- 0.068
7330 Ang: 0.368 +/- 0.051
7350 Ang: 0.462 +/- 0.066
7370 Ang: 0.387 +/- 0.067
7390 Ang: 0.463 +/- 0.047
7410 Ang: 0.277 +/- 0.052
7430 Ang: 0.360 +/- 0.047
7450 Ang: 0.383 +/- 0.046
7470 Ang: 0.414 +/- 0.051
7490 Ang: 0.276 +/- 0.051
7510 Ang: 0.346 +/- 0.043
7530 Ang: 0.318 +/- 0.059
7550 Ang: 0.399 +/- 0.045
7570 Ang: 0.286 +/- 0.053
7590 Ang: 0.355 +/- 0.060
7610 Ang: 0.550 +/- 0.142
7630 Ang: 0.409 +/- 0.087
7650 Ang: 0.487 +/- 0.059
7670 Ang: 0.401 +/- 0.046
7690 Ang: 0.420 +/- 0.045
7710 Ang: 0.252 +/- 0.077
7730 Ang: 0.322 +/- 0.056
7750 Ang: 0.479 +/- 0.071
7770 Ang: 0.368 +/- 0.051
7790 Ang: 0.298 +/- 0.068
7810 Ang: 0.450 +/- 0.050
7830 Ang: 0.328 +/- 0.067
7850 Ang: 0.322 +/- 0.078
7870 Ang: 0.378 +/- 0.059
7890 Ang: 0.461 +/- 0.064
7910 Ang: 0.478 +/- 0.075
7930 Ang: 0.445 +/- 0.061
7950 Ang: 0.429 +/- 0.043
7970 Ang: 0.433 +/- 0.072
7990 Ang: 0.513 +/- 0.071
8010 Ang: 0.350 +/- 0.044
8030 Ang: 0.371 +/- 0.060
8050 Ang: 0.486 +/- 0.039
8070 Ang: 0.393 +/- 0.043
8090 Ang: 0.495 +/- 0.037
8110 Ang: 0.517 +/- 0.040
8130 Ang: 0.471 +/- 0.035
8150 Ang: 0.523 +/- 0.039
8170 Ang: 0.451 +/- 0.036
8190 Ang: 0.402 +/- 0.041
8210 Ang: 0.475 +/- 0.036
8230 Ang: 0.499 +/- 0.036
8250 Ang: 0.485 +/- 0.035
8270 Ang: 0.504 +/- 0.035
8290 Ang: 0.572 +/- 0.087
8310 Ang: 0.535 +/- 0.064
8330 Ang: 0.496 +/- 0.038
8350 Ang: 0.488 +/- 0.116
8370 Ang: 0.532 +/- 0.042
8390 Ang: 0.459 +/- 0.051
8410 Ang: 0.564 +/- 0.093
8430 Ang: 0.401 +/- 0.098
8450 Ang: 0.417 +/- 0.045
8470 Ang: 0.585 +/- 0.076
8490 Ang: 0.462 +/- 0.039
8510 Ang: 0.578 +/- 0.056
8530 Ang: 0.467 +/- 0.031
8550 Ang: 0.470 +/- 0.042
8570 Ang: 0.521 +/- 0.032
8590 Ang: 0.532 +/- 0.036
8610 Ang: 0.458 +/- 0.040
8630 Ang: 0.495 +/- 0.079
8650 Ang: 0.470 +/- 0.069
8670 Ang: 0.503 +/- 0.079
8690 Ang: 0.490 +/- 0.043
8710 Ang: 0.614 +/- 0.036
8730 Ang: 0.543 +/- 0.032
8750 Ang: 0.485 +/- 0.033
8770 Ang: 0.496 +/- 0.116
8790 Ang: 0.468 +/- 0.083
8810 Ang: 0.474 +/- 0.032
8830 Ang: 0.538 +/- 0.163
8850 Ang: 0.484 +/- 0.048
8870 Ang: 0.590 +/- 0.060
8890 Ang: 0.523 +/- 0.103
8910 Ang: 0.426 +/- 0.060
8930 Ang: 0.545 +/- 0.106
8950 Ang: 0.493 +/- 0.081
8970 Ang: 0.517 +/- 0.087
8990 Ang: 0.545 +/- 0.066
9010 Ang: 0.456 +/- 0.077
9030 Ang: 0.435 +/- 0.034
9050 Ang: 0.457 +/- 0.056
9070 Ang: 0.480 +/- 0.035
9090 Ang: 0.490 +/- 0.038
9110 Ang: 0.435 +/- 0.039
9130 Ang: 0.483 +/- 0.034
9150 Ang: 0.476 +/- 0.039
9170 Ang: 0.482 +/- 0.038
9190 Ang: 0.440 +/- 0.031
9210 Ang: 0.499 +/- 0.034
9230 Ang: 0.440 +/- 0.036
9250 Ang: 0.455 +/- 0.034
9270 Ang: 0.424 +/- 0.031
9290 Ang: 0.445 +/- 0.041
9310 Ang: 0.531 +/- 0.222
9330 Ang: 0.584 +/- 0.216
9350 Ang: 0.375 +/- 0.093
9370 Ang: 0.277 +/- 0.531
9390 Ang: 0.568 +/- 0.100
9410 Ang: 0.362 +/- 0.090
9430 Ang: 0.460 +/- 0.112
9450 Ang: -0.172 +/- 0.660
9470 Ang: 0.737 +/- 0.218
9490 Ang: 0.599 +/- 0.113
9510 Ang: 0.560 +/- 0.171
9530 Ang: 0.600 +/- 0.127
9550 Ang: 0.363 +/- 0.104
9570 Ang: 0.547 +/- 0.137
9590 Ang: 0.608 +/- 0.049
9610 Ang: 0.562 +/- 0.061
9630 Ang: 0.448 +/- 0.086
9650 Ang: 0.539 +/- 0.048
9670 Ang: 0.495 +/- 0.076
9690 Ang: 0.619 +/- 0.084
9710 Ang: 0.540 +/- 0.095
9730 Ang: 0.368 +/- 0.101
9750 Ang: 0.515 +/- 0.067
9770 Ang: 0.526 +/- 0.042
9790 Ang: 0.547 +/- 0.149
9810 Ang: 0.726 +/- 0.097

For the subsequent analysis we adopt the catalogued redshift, 0.81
